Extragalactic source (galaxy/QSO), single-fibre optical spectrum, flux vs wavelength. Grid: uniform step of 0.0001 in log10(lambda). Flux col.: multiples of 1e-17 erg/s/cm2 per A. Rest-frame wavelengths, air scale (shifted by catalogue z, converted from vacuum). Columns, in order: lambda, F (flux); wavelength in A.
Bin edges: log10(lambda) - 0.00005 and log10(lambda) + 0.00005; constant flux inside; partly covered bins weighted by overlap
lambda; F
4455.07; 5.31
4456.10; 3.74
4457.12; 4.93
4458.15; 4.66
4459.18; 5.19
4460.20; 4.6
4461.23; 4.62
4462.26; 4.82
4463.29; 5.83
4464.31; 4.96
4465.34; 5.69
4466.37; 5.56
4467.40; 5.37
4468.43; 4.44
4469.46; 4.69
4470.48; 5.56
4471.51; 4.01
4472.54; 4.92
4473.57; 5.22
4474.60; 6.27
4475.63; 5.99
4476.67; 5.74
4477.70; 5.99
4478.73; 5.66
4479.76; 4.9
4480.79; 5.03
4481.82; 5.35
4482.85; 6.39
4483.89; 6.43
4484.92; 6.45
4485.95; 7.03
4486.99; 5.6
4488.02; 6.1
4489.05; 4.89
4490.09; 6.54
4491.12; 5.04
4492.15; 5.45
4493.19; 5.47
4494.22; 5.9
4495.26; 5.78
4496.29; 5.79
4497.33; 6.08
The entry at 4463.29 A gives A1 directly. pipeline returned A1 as 5.83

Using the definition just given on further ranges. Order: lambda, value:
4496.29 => 5.79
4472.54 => 4.92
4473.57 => 5.22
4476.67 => 5.74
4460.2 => 4.6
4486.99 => 5.6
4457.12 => 4.93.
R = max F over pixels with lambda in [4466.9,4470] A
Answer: 5.37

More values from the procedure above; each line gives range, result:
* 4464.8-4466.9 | 5.69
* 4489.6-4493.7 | 6.54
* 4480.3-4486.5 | 7.03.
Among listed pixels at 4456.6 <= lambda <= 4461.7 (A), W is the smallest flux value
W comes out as 4.6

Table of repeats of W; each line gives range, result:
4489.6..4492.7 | 5.04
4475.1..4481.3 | 4.9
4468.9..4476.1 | 4.01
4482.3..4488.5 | 5.6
